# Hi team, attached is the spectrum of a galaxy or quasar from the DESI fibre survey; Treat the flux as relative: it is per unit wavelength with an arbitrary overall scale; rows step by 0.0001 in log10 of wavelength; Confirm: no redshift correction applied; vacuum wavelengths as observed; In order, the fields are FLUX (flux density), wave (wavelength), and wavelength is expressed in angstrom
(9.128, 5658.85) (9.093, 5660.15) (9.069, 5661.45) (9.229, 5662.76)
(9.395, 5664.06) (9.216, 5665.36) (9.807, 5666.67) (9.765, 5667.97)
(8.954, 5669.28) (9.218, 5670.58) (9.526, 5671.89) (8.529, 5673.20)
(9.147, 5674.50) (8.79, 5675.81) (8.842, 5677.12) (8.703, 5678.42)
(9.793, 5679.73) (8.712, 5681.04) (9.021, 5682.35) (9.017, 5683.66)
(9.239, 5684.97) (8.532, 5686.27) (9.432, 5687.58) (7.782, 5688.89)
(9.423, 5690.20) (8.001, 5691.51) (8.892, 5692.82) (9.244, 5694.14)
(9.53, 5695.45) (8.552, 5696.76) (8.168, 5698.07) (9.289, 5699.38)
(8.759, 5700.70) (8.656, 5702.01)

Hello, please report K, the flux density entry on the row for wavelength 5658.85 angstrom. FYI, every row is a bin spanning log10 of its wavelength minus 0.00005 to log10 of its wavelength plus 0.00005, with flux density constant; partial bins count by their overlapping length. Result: 9.128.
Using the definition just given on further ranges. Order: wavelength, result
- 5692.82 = 8.892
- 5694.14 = 9.244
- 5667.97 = 9.765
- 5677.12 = 8.842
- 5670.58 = 9.218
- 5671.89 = 9.526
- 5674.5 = 9.147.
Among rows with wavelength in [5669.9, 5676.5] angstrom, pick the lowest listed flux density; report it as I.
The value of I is 8.529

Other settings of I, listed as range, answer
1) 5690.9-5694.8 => 8.001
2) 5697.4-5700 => 8.168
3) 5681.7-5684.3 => 9.017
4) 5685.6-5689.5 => 7.782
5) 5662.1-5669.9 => 8.954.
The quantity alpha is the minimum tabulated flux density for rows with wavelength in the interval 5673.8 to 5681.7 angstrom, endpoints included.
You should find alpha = 8.703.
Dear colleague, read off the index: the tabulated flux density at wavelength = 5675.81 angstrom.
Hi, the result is 8.79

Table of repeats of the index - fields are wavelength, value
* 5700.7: 8.759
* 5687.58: 9.432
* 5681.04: 8.712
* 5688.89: 7.782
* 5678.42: 8.703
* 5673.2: 8.529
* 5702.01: 8.656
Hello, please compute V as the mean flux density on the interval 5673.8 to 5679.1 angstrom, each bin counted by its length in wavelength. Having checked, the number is 8.88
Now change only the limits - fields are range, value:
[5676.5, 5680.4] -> 9.12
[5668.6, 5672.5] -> 9.22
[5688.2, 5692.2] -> 8.42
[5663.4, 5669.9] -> 9.43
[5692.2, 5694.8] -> 9.04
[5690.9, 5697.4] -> 8.84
